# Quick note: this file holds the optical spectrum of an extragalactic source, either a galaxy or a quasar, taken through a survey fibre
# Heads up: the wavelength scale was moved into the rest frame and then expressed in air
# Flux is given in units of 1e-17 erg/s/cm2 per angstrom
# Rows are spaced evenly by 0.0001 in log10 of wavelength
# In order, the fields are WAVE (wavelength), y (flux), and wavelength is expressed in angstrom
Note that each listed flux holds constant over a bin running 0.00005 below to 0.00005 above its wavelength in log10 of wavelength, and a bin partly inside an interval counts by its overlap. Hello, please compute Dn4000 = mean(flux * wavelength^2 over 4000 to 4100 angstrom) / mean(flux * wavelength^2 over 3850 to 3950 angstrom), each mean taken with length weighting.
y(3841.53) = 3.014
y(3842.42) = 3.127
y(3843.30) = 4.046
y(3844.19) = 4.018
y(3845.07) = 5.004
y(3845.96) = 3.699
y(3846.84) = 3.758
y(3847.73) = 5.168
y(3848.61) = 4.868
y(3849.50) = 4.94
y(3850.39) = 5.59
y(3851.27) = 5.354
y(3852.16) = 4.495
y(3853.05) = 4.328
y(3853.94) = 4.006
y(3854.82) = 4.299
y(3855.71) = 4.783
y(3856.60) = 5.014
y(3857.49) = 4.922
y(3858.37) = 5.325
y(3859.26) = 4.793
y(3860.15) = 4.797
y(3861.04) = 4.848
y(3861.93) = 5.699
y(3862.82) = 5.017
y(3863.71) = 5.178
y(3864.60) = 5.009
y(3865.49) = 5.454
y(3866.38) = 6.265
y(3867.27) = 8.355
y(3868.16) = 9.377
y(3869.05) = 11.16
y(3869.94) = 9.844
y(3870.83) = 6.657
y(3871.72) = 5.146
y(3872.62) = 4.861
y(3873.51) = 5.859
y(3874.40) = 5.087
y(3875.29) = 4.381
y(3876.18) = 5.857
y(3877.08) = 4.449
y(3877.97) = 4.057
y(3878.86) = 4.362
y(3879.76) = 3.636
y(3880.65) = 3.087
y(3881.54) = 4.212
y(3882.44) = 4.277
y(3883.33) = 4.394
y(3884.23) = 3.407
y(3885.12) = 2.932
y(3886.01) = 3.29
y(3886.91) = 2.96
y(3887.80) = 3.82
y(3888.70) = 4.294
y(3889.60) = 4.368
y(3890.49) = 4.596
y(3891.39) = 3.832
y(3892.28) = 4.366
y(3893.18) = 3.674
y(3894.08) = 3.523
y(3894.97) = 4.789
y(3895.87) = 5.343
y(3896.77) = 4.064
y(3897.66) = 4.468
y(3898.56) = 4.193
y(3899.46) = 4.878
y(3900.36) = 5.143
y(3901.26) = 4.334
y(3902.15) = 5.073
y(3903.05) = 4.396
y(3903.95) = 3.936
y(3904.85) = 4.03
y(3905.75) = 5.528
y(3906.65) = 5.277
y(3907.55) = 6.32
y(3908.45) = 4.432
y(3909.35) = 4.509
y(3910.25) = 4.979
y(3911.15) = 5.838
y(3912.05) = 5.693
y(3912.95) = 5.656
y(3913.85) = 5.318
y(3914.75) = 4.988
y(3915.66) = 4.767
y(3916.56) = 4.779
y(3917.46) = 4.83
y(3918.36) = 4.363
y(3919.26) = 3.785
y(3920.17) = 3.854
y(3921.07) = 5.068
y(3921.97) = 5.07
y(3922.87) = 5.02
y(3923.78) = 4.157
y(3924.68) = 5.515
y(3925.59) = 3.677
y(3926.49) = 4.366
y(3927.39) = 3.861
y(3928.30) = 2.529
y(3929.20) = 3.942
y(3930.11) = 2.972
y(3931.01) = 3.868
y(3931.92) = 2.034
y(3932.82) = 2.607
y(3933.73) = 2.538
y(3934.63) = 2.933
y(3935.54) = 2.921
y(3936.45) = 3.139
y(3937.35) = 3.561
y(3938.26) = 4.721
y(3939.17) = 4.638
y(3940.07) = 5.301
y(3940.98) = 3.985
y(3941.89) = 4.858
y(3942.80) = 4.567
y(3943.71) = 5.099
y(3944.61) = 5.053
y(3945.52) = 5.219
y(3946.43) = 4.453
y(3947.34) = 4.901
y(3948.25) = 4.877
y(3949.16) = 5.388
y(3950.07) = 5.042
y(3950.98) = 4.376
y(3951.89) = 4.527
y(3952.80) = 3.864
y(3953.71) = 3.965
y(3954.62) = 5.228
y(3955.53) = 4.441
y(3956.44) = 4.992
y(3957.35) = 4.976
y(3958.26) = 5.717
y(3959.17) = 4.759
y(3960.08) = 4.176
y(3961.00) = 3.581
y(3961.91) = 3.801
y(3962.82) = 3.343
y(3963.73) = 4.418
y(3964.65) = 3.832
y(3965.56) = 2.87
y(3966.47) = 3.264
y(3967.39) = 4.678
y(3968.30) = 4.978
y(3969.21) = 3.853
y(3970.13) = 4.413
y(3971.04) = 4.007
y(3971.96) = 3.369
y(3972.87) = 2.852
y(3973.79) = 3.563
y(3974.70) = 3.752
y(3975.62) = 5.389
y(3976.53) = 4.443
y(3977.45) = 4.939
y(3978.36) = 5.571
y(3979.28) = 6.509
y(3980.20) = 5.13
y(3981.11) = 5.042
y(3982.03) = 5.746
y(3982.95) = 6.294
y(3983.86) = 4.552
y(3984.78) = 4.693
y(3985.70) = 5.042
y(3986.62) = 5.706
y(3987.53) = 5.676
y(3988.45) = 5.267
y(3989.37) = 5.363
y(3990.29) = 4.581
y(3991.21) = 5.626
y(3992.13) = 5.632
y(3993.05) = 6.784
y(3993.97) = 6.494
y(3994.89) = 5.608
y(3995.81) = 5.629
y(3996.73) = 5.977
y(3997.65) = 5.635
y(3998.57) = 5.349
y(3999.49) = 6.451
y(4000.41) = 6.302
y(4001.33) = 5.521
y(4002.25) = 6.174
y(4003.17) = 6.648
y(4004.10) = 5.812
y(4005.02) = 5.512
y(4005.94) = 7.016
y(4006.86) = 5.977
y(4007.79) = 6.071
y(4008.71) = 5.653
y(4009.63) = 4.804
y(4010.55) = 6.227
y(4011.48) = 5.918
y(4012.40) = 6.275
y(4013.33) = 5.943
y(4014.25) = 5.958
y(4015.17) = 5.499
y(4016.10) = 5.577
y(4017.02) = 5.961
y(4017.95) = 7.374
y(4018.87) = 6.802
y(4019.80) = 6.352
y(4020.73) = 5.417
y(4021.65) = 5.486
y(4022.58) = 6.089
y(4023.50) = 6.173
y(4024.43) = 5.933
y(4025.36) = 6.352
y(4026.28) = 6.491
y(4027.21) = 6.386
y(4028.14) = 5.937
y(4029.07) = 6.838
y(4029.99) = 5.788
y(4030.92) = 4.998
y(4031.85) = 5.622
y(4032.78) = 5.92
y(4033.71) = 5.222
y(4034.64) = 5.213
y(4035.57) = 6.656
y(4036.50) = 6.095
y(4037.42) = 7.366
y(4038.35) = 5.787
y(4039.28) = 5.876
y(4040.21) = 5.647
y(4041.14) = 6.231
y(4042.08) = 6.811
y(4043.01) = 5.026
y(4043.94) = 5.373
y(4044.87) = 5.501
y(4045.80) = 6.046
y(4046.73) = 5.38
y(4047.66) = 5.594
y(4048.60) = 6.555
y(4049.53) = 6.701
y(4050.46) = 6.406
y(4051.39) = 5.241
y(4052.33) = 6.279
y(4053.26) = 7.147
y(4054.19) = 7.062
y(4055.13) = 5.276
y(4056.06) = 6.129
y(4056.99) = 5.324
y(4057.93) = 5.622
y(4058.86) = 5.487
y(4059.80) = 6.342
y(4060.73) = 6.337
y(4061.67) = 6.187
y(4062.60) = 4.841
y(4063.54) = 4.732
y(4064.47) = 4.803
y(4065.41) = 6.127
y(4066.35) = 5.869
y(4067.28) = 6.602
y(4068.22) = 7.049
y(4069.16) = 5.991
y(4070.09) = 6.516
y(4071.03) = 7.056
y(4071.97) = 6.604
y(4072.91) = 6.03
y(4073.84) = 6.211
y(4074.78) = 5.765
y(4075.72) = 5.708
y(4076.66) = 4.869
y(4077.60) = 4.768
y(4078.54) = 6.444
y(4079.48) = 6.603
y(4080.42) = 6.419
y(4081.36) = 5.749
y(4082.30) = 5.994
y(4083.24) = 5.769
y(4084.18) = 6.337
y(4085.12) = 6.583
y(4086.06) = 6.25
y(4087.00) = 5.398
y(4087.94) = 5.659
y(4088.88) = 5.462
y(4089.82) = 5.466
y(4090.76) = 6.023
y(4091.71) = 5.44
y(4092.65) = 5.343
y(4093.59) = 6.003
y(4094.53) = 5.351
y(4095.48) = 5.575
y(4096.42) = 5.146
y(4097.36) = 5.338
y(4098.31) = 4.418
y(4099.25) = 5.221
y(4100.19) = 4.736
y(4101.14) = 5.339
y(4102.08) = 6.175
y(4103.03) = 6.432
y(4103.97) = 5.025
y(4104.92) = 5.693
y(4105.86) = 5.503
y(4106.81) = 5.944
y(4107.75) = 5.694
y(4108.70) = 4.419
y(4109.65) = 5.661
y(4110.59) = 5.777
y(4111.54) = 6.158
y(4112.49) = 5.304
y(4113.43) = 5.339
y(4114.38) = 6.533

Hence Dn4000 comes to 1.36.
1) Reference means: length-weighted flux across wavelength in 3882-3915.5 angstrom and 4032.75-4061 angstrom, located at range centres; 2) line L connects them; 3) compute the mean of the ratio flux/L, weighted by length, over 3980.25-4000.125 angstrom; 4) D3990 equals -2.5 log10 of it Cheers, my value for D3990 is -0.030 mag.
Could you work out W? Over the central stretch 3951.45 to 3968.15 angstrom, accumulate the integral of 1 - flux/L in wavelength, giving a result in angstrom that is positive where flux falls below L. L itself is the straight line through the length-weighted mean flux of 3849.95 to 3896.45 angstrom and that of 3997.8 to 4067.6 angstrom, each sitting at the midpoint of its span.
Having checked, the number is 3.8 angstrom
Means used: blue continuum 4.98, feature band 4.26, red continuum 5.96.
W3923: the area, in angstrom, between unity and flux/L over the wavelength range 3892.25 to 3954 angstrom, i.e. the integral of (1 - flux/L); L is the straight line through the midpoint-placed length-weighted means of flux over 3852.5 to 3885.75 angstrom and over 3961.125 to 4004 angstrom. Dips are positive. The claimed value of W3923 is 8.5 angstrom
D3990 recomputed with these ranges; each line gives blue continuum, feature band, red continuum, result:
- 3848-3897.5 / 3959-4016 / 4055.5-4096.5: 0.06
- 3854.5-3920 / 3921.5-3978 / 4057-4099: 0.24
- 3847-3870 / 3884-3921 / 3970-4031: 0.24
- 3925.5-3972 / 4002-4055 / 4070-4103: -0.19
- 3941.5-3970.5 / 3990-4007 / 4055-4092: -0.19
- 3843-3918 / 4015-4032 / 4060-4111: -0.11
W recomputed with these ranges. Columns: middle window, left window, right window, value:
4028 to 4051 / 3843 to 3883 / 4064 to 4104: -1.0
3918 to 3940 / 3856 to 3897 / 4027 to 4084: 6.1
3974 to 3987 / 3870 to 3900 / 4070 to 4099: -0.2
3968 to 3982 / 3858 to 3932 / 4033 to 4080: 2.2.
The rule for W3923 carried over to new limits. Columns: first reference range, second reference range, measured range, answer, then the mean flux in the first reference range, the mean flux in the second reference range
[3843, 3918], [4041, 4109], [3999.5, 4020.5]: -2.1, 4.91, 5.82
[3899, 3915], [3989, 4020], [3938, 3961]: 2.9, 5.02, 5.95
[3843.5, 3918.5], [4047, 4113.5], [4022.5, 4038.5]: -1.3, 4.91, 5.81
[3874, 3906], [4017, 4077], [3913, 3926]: -0.3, 4.24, 6.01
